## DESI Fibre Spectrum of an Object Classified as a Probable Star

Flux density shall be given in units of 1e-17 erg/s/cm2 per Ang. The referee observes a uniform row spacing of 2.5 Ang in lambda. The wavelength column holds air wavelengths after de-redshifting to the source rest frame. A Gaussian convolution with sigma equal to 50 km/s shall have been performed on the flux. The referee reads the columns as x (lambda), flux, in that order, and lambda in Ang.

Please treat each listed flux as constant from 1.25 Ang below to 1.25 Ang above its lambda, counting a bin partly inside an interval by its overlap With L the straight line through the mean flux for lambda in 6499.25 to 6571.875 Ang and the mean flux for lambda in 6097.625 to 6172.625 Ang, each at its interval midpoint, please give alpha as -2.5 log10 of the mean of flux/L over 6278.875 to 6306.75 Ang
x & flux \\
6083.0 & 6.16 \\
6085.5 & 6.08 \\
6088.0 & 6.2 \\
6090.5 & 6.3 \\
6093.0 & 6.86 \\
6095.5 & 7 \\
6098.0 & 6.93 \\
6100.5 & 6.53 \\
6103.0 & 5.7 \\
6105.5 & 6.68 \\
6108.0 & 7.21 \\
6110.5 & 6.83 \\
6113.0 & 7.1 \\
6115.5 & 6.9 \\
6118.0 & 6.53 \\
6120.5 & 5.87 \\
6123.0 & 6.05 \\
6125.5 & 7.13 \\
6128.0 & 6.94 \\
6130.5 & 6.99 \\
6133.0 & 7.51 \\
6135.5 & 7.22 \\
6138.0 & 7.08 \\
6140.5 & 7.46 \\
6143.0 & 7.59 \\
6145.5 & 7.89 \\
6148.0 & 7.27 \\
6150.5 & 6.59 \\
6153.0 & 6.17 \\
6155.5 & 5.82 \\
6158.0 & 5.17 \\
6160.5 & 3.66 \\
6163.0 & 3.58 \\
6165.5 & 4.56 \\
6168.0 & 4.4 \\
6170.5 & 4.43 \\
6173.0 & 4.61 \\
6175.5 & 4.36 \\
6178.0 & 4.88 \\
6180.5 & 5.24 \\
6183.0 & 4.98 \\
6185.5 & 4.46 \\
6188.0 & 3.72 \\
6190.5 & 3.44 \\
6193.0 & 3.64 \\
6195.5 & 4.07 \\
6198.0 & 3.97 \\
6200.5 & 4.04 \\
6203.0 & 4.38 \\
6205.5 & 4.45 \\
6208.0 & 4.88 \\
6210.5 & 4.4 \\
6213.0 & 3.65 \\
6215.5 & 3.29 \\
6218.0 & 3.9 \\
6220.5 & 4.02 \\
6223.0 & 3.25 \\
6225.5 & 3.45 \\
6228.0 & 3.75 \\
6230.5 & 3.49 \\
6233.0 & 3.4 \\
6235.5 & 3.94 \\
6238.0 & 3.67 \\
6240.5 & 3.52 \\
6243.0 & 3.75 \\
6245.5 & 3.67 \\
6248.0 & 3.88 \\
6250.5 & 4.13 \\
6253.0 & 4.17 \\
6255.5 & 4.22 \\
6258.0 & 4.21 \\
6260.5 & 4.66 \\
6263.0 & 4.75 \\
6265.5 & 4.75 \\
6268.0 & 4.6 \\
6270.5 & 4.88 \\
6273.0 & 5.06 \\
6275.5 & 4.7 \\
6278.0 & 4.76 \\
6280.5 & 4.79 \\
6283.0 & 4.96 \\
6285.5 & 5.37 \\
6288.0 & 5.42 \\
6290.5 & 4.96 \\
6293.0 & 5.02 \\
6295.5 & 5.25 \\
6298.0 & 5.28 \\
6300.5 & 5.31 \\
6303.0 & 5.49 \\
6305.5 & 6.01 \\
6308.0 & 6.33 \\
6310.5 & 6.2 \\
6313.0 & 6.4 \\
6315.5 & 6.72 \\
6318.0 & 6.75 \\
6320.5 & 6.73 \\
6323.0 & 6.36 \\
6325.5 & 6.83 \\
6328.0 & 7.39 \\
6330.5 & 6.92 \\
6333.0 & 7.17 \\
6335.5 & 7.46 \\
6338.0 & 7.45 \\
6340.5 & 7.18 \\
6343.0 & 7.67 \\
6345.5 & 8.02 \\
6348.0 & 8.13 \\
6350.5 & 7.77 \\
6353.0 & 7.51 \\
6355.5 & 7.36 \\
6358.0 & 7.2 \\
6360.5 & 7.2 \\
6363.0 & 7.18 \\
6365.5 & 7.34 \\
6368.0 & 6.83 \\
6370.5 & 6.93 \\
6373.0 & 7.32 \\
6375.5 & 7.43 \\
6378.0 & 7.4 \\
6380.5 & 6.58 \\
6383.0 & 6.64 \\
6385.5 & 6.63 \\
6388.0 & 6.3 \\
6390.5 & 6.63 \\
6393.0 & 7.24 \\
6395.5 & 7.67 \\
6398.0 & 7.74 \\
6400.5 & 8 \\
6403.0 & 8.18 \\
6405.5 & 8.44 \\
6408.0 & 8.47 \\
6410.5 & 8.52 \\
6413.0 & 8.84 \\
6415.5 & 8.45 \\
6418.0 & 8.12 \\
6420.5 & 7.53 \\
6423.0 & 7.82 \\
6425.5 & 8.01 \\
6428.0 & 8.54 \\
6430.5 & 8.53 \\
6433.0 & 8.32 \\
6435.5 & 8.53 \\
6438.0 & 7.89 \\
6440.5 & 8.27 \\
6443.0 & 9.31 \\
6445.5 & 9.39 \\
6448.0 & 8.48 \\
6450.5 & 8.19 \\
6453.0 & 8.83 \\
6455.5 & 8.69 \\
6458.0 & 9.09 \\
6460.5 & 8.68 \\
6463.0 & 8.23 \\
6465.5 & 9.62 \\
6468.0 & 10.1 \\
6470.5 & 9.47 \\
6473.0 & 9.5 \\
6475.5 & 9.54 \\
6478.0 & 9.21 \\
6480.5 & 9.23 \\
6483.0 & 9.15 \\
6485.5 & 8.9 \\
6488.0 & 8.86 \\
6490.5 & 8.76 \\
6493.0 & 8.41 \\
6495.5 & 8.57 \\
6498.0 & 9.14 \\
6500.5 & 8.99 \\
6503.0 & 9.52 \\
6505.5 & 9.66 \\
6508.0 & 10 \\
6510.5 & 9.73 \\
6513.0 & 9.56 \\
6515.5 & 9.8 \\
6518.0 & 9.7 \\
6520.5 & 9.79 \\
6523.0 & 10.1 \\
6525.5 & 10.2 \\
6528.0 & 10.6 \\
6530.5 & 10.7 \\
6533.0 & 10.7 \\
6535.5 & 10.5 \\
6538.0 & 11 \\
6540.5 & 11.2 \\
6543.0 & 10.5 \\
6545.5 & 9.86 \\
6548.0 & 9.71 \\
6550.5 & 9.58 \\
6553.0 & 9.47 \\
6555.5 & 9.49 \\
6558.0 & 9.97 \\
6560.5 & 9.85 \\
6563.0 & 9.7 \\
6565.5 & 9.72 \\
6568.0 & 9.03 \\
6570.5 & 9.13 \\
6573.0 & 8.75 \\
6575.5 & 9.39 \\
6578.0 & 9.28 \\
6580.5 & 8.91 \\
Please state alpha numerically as 0.42 mag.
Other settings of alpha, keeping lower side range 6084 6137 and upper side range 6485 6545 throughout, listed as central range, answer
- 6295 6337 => 0.277 mag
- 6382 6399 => 0.258 mag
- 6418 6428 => 0.150 mag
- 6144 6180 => 0.322 mag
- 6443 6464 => 0.070 mag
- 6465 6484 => 0.001 mag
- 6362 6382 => 0.218 mag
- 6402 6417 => 0.063 mag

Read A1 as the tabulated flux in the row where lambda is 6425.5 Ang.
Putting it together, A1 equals 8.01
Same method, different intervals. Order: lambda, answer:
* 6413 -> 8.84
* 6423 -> 7.82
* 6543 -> 10.5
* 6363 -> 7.18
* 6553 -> 9.47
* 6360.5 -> 7.2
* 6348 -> 8.13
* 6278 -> 4.76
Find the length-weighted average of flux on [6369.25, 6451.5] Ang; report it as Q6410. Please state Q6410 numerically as 7.89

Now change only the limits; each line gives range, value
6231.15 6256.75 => 3.83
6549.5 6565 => 9.68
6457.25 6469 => 9.13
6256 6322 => 5.35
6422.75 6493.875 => 8.83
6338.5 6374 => 7.4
